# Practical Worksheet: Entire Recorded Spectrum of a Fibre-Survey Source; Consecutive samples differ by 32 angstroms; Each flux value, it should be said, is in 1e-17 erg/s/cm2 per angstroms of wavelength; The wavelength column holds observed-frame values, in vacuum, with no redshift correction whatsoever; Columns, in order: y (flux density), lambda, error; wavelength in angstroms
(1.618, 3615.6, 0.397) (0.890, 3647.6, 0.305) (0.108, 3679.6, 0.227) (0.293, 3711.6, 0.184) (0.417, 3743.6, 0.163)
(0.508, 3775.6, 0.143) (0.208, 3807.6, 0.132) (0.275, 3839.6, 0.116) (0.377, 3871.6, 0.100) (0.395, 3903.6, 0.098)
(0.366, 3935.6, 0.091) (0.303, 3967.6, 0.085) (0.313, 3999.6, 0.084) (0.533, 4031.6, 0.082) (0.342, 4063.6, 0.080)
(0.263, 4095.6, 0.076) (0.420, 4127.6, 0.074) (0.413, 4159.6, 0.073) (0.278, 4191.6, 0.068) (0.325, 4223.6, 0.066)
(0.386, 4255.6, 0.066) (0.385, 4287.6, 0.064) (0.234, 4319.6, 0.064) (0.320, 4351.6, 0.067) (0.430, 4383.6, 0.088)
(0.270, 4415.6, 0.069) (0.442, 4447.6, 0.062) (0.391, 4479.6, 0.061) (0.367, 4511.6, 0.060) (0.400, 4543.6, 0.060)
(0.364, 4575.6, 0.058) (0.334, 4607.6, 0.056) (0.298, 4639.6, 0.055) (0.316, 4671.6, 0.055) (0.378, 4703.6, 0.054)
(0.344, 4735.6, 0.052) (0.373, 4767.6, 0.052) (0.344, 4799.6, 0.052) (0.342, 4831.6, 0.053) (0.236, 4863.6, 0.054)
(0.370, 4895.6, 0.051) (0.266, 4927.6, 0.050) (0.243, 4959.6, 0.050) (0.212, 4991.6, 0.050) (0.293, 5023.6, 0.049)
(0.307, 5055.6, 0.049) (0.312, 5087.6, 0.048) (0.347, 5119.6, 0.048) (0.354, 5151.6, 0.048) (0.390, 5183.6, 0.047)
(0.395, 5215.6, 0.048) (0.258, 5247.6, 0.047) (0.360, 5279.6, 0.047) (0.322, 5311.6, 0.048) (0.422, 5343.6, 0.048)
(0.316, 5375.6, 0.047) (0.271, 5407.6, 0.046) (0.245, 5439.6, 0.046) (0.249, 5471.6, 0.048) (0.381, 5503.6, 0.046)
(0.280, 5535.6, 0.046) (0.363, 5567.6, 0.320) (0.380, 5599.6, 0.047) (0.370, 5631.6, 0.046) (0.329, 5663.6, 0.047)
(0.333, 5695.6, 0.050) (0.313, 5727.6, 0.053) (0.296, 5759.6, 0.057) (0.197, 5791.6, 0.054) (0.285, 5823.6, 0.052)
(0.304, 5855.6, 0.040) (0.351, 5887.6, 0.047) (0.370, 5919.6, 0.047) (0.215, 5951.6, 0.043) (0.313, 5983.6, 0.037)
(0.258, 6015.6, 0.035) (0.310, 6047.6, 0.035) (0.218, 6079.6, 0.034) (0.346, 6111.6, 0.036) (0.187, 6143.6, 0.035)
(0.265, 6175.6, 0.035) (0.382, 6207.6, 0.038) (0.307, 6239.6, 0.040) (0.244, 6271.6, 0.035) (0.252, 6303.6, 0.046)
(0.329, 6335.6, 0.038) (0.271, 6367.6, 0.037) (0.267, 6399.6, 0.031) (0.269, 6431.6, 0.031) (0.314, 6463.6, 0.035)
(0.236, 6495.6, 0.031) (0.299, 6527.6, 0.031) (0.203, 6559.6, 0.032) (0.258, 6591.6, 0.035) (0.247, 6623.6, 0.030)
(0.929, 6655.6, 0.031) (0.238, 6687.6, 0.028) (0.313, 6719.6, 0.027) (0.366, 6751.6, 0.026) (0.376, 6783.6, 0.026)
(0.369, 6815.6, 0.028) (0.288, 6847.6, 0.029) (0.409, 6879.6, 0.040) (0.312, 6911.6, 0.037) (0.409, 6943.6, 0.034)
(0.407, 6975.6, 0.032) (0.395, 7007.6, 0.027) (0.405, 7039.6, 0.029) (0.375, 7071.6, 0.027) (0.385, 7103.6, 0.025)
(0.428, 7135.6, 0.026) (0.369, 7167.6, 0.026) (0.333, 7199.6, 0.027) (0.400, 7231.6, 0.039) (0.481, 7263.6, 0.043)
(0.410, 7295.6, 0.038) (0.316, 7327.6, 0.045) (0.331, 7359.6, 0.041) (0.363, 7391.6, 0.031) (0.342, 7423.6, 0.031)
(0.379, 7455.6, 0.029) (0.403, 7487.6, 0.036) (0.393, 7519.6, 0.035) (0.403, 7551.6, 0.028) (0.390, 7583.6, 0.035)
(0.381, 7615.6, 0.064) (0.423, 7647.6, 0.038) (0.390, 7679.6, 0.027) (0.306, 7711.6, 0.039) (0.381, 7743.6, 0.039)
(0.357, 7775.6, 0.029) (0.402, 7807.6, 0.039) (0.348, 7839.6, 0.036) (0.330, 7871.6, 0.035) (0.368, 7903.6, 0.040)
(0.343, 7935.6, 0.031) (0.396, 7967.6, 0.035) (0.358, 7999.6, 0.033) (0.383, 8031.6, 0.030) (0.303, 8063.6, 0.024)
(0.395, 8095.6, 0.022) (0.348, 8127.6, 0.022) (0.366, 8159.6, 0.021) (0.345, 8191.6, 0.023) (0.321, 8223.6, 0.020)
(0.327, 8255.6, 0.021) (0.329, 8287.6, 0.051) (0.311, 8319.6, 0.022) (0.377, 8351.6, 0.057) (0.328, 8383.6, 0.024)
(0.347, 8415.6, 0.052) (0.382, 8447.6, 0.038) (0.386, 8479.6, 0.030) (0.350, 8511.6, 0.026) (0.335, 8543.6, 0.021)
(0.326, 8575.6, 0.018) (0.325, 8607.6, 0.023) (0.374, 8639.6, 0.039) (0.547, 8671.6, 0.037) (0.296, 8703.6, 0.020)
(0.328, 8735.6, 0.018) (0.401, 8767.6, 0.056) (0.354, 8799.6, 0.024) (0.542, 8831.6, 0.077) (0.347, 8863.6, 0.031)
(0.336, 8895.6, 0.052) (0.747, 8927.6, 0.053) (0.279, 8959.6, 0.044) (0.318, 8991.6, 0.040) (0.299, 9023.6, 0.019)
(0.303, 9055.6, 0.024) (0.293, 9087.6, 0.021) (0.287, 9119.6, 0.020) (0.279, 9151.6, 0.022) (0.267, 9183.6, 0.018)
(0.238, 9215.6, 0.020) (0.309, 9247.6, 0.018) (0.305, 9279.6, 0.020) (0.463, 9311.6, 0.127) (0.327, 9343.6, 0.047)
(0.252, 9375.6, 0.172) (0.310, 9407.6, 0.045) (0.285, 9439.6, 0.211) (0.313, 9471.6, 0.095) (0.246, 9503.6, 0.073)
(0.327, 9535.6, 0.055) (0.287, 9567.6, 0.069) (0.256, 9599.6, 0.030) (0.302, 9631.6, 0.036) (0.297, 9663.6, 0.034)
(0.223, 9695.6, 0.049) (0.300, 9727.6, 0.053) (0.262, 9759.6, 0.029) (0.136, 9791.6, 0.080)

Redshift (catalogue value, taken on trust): 0.782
